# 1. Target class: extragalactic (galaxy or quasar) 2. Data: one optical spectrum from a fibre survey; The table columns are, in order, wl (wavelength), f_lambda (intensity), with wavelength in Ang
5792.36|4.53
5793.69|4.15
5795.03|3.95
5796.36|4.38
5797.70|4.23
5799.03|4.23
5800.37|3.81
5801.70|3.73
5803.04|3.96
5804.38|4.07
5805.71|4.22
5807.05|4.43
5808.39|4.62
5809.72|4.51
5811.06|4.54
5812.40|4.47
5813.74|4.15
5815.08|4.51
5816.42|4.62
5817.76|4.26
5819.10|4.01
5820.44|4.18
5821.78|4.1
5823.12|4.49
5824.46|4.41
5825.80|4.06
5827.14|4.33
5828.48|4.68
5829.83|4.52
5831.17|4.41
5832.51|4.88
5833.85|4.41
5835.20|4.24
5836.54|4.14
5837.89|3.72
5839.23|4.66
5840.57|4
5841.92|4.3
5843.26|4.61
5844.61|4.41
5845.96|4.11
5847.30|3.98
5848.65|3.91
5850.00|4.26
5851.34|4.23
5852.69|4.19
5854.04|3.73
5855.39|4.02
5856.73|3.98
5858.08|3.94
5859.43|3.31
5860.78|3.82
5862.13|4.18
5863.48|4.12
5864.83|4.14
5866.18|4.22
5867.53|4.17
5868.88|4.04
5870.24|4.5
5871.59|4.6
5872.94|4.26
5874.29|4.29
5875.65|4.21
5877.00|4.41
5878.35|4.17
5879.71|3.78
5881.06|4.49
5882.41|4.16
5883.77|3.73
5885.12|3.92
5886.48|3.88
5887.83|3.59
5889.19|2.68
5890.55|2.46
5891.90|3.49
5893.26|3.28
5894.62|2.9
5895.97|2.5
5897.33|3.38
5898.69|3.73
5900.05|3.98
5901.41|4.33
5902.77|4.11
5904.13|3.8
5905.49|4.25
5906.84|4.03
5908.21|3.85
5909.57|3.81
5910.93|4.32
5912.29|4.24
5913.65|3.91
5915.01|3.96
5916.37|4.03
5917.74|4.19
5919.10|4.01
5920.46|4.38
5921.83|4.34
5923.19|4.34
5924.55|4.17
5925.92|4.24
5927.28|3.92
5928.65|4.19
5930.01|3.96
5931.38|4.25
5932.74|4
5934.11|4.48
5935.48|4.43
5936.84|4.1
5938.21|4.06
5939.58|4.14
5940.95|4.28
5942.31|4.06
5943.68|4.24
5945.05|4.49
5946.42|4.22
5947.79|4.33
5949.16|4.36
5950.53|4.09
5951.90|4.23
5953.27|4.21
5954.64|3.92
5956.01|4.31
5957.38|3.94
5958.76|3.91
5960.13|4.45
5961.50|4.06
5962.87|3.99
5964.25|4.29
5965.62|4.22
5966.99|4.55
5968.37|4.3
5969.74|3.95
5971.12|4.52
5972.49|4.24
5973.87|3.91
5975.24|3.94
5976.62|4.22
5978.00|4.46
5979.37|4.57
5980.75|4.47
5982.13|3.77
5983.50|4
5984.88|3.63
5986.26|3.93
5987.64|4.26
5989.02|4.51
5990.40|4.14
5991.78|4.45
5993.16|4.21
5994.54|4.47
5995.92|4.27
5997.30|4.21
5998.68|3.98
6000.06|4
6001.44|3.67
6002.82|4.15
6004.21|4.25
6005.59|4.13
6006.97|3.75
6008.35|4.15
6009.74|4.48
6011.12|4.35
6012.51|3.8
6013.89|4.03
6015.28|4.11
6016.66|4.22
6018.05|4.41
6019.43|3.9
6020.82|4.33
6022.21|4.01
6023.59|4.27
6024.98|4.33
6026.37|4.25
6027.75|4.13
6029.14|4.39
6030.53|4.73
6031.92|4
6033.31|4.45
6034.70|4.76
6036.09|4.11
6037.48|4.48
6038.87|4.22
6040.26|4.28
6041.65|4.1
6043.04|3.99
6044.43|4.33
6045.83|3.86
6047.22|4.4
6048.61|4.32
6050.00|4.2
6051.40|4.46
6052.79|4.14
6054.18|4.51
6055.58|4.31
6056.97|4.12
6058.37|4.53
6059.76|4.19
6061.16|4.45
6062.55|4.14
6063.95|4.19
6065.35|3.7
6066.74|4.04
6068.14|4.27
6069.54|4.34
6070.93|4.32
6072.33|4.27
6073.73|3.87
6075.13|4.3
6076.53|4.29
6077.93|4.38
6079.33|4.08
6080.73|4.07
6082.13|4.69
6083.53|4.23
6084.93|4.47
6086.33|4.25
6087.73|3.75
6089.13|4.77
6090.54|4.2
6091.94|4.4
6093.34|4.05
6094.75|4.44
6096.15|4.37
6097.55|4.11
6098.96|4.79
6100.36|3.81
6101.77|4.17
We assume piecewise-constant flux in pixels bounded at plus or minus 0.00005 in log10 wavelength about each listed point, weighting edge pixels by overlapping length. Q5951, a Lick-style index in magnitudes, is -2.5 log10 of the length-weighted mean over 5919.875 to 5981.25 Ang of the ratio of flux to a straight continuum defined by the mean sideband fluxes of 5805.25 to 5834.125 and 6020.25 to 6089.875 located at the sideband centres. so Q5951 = 0.03 mag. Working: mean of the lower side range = 4.4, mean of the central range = 4.22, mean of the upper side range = 4.26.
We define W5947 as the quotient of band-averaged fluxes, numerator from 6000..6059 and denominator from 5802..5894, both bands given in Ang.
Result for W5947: 1.02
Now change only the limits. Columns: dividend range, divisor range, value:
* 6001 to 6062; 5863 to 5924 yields 1.08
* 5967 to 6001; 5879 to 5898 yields 1.21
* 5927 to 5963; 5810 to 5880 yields 0.99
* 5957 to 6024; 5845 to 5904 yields 1.07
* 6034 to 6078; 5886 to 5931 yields 1.11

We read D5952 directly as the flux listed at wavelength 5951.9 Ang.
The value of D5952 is 4.23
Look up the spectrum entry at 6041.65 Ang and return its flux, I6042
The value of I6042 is 4.1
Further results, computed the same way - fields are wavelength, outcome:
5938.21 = 4.06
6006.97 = 3.75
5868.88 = 4.04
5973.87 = 3.91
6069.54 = 4.34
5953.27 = 4.21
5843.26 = 4.61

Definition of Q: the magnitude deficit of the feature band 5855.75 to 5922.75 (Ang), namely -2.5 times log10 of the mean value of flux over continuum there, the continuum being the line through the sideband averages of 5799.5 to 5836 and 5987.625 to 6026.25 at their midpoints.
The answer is 0.09 mag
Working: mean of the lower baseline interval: 4.32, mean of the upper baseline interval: 4.17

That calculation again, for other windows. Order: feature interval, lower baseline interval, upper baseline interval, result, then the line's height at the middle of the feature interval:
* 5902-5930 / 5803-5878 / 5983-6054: 0.032 mag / 4.22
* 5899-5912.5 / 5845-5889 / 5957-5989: 0.011 mag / 4.1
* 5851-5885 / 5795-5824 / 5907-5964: 0.028 mag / 4.21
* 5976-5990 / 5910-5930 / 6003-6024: -0.009 mag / 4.15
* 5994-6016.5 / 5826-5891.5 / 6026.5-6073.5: 0.028 mag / 4.22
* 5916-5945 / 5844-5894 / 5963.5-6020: -0.033 mag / 4.06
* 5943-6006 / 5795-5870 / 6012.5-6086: 0.013 mag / 4.23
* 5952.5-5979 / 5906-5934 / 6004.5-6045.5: -0.006 mag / 4.16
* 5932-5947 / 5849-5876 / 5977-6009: -0.025 mag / 4.13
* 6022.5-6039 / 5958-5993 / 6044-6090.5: -0.029 mag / 4.22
